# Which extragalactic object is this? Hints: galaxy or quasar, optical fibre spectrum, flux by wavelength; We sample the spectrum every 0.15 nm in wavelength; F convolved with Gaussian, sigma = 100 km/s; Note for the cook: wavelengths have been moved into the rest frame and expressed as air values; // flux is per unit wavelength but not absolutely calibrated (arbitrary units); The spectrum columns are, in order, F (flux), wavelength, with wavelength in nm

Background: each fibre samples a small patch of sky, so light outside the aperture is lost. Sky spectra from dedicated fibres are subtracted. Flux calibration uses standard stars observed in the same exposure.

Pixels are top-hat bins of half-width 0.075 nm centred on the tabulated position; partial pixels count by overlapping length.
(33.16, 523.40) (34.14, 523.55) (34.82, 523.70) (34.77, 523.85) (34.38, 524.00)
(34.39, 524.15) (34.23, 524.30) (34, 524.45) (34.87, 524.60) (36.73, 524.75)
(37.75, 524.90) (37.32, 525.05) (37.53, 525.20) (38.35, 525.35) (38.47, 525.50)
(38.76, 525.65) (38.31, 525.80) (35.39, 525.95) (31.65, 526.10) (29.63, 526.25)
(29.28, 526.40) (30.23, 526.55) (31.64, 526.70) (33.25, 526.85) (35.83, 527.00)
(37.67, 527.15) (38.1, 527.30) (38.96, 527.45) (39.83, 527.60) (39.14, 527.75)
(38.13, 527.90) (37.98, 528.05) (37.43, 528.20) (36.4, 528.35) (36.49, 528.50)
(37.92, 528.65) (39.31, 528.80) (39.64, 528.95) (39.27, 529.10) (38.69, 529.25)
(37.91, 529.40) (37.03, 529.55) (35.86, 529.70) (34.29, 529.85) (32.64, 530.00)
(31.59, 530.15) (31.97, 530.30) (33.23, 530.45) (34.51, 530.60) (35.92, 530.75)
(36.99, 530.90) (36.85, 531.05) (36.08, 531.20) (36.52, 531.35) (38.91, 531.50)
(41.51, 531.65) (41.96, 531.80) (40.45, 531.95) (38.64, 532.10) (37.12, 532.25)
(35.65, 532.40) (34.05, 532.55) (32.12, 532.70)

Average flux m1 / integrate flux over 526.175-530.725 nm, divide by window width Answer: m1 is 35.8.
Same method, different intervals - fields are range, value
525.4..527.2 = 34.2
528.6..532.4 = 37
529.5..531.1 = 34.6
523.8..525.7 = 36.3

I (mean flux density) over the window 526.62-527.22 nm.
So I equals 34.5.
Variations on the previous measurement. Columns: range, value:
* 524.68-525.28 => 37.3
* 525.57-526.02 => 37.5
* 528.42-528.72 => 37.2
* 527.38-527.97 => 39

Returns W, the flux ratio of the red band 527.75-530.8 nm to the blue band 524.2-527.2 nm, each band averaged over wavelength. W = 1.0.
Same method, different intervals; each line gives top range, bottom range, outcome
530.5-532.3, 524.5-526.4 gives 1.05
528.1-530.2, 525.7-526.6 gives 1.13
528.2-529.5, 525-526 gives 1.01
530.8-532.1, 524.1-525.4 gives 1.07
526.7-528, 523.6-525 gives 1.06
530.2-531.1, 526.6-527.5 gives 0.97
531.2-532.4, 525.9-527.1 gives 1.21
